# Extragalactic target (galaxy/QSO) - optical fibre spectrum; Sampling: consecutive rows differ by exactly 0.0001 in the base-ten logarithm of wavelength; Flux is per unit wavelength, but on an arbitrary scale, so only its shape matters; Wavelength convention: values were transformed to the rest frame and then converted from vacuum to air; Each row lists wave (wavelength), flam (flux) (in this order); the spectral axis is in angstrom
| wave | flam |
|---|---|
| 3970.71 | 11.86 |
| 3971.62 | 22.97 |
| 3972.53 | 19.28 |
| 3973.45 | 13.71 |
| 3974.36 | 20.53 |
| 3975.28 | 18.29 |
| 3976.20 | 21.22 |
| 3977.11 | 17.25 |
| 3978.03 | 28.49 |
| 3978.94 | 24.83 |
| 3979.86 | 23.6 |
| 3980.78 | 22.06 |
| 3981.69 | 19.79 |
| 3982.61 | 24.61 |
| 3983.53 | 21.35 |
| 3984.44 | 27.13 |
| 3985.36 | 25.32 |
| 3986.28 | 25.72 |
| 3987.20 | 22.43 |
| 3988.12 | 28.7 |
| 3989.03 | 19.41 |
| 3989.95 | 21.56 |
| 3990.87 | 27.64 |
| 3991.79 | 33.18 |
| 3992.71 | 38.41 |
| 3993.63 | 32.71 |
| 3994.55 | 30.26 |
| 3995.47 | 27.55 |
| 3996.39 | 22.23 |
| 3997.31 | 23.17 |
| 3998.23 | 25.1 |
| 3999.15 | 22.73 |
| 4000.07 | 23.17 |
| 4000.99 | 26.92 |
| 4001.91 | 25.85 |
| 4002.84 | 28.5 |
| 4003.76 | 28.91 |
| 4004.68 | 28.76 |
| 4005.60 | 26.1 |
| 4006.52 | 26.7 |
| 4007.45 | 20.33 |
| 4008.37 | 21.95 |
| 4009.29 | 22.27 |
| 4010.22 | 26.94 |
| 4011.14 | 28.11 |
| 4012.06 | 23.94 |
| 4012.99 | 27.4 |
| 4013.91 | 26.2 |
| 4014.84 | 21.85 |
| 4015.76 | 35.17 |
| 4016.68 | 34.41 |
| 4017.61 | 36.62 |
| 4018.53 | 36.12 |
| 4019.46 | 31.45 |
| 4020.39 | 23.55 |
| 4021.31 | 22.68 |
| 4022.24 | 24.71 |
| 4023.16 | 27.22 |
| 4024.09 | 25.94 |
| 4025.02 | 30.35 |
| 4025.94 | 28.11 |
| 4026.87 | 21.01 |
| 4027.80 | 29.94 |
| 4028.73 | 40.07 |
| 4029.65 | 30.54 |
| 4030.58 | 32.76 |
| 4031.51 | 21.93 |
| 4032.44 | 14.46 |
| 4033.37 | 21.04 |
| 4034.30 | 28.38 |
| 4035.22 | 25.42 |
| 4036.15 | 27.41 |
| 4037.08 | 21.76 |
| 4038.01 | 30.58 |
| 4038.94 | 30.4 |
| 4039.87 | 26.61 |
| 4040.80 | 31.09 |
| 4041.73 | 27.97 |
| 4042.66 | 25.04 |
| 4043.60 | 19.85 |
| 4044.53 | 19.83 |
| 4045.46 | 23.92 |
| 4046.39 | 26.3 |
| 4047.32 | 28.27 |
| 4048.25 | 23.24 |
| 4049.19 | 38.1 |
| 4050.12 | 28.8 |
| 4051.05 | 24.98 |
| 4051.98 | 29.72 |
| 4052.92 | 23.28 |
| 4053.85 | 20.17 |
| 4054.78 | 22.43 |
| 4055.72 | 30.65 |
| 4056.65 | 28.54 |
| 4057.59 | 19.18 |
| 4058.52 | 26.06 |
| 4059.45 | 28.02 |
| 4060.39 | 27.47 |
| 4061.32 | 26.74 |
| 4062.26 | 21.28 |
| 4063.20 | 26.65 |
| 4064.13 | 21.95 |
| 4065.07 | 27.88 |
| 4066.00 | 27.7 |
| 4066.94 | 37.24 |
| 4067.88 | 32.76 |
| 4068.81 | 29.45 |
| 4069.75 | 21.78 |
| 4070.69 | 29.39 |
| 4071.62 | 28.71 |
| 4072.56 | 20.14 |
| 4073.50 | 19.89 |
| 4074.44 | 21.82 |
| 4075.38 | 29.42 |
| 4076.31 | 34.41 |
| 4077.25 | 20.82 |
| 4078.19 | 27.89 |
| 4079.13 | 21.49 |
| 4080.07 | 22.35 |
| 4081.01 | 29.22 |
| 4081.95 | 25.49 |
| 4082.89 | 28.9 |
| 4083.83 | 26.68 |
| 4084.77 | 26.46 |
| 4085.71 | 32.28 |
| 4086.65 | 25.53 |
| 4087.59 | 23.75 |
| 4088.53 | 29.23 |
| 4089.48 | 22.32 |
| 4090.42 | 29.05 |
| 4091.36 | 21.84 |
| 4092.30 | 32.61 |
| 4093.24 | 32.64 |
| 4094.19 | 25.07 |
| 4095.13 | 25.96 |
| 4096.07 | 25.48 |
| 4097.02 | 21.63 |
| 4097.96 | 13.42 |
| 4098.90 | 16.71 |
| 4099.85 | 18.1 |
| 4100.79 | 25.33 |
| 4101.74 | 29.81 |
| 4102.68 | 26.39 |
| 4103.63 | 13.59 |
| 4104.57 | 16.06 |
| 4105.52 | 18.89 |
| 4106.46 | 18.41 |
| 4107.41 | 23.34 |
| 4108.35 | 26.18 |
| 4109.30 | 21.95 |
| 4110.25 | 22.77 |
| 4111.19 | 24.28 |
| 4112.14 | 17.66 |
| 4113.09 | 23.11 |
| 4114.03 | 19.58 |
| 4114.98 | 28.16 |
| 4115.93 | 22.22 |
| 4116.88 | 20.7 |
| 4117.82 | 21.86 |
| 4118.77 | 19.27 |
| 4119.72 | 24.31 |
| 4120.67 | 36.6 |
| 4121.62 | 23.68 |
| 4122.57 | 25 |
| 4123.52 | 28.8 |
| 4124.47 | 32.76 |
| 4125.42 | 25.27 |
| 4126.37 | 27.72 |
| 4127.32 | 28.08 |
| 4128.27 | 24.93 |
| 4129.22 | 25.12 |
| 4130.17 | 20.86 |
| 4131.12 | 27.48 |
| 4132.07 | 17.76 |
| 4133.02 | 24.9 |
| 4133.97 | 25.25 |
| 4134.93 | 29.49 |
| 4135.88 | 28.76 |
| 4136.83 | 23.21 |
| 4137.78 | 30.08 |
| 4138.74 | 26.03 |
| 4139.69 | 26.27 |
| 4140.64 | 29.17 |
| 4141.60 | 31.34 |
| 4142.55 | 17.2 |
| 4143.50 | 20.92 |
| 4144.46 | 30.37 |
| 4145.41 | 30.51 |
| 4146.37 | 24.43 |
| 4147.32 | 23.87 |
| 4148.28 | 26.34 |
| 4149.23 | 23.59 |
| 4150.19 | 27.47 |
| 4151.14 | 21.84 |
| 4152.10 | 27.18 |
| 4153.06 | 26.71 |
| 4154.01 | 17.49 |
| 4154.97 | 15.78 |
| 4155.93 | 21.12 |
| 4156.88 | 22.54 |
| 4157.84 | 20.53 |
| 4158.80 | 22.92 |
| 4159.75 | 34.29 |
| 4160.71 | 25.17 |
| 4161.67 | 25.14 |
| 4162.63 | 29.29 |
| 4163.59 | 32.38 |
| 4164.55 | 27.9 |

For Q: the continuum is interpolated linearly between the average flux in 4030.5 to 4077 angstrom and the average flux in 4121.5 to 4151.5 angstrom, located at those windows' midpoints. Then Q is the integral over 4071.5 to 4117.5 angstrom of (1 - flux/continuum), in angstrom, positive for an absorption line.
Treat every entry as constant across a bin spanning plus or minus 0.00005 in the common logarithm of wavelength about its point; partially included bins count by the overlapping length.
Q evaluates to 3.6 angstrom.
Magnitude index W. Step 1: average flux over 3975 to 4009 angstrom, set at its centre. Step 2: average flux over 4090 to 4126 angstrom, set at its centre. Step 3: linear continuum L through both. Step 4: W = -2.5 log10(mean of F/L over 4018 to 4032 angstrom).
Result -0.15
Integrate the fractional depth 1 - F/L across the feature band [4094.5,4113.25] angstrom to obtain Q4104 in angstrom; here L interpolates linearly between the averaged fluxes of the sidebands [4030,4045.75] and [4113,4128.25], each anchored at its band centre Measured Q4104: 2.94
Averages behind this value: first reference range 25.2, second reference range 25.5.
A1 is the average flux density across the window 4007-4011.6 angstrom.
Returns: 24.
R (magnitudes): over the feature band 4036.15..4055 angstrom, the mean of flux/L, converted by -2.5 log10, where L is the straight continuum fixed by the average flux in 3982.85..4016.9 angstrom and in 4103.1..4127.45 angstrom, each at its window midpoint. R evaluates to -0.04 mag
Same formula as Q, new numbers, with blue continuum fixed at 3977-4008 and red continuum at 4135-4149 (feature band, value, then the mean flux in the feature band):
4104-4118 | 2.5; 21.6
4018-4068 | -1.7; 26.8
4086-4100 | 0.9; 24.5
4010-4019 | -1.4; 29.8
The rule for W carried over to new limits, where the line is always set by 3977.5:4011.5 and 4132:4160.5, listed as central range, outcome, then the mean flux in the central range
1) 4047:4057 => -0.067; 27.1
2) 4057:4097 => -0.047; 26.4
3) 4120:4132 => -0.072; 26.8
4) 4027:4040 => -0.064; 27.1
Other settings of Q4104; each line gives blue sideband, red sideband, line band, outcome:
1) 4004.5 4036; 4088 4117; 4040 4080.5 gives -1.6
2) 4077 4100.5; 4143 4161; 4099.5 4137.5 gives 1.1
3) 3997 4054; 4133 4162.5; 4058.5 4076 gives -0.3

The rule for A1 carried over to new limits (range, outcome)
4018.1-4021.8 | 28.3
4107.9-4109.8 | 23.9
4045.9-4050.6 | 28.9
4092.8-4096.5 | 27.3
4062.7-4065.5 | 25.4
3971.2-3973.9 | 18.6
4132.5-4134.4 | 24.9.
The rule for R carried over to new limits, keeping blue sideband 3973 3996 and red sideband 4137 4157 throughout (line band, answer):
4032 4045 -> -0.01 mag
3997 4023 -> -0.09 mag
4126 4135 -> -0.01 mag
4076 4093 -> -0.08 mag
